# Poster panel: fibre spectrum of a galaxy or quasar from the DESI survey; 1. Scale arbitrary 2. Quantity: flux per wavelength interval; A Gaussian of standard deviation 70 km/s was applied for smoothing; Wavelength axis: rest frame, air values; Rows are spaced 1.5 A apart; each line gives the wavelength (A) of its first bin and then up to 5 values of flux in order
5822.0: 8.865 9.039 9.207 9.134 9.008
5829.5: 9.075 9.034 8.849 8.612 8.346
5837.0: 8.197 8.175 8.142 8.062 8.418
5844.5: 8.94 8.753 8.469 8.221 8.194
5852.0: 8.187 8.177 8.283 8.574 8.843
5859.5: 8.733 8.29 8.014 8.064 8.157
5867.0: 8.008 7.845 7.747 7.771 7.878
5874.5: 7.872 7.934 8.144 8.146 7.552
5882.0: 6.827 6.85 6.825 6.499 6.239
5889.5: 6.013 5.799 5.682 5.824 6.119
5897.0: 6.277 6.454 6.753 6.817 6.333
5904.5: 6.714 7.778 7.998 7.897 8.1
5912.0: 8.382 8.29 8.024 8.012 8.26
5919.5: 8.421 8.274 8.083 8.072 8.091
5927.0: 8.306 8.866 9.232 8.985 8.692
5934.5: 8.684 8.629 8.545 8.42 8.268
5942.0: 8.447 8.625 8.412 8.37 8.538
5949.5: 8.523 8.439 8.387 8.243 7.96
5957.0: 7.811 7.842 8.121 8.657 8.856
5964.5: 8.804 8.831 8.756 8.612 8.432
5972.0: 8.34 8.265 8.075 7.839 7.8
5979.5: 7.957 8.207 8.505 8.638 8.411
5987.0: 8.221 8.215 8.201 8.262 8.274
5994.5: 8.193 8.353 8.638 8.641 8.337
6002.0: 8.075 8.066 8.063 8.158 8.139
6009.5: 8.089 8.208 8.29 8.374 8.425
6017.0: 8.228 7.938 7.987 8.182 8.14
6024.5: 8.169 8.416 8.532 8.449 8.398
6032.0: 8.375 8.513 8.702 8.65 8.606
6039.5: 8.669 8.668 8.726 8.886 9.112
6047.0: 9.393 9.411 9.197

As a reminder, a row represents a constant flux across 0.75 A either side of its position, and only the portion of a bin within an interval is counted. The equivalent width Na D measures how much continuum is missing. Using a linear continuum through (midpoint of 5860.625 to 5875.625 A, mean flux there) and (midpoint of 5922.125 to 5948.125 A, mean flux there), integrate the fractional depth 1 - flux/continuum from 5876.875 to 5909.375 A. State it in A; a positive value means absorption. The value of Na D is 5.5 A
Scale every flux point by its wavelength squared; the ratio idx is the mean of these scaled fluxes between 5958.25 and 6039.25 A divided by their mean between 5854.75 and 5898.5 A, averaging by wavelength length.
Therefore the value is 1.2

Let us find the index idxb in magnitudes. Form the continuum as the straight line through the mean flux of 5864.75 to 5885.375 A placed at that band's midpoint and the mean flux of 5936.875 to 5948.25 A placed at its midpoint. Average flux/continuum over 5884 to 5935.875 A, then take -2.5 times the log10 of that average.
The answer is 0.083 mag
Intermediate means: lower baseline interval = 7.7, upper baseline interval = 8.45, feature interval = 7.5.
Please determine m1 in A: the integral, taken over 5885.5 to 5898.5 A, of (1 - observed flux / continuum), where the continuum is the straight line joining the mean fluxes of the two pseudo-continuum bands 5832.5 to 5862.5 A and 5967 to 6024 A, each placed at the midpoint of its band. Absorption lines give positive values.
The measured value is 3.52 A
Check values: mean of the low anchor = 8.4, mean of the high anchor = 8.25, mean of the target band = 6.09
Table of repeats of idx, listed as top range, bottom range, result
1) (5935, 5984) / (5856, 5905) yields 1.18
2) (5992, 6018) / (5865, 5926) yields 1.16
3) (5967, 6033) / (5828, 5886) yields 1.06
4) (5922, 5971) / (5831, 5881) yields 1.06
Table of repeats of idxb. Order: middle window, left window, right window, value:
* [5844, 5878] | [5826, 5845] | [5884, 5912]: -0.05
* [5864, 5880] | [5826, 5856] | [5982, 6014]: 0.07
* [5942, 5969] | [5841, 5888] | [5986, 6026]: -0.04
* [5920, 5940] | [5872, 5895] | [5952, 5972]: -0.10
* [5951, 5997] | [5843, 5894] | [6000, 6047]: -0.02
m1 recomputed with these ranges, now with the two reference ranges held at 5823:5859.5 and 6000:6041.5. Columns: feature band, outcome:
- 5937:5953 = -0.05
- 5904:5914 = 0.69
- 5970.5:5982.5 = 0.37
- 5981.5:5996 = 0.06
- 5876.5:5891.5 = 2.81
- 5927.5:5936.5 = -0.42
